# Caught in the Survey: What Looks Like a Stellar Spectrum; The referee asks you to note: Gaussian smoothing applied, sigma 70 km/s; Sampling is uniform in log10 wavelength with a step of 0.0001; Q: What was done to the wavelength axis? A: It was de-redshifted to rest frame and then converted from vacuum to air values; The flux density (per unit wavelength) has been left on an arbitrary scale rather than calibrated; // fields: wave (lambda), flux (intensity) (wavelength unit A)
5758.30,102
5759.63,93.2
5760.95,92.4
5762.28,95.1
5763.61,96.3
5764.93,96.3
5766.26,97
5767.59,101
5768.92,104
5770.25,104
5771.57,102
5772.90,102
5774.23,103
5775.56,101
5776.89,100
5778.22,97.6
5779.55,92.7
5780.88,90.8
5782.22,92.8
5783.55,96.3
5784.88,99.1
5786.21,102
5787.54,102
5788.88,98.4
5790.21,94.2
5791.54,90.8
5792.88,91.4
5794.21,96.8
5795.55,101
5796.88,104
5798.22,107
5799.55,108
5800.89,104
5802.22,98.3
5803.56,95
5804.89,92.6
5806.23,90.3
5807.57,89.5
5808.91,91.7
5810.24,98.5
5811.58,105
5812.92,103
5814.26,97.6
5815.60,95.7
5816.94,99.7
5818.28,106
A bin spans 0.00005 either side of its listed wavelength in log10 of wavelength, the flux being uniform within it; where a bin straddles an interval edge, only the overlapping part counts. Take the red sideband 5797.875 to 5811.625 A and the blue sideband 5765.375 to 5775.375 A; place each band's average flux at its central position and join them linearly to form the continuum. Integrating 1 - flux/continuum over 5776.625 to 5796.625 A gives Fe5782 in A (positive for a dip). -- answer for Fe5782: 0.66 A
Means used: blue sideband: 102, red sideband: 97.7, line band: 96.5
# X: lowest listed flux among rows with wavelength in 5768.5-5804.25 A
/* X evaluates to 90.8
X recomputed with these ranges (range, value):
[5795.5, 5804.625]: 95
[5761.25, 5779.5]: 95.1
